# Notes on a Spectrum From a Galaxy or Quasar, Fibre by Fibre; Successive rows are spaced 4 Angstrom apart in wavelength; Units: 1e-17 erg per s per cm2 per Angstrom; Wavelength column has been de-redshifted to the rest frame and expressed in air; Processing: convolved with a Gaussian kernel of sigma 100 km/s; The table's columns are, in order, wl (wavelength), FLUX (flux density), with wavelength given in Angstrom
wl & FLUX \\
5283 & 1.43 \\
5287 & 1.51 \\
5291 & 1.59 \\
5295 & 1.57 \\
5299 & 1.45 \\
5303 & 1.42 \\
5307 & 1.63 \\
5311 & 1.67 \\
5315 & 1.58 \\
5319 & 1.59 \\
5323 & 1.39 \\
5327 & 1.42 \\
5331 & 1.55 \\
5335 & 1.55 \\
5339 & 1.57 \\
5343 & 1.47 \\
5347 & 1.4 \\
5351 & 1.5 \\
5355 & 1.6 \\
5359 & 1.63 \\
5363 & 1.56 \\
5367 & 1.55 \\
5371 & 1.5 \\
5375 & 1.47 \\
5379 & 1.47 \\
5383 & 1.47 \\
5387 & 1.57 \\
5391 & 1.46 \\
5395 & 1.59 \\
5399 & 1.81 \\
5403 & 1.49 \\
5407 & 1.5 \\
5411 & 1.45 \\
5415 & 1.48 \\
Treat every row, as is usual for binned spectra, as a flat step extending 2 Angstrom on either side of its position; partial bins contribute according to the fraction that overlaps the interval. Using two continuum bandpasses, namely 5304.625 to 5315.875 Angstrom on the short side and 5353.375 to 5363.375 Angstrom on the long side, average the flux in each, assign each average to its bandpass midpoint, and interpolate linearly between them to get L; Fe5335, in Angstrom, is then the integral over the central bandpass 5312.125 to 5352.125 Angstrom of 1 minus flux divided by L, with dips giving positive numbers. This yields 2.7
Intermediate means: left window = 1.62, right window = 1.6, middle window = 1.51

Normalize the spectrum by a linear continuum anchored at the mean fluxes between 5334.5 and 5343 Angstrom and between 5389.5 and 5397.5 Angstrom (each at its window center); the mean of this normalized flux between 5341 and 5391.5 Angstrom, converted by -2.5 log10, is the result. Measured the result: 0.022 mag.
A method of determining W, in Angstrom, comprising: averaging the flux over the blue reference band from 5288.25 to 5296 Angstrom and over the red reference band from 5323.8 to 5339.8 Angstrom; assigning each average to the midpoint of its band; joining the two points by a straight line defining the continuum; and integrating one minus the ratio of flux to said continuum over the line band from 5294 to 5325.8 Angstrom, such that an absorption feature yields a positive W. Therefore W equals 0.2 Angstrom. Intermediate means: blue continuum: 1.57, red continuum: 1.51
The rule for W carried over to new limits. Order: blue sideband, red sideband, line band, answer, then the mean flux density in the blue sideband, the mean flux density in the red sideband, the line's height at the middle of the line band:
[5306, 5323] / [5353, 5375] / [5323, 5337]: 0.80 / 1.59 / 1.56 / 1.58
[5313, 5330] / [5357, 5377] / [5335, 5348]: 0.17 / 1.5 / 1.54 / 1.52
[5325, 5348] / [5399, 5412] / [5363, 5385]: 0.27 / 1.5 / 1.53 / 1.52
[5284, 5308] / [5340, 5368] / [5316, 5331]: 0.39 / 1.52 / 1.53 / 1.53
